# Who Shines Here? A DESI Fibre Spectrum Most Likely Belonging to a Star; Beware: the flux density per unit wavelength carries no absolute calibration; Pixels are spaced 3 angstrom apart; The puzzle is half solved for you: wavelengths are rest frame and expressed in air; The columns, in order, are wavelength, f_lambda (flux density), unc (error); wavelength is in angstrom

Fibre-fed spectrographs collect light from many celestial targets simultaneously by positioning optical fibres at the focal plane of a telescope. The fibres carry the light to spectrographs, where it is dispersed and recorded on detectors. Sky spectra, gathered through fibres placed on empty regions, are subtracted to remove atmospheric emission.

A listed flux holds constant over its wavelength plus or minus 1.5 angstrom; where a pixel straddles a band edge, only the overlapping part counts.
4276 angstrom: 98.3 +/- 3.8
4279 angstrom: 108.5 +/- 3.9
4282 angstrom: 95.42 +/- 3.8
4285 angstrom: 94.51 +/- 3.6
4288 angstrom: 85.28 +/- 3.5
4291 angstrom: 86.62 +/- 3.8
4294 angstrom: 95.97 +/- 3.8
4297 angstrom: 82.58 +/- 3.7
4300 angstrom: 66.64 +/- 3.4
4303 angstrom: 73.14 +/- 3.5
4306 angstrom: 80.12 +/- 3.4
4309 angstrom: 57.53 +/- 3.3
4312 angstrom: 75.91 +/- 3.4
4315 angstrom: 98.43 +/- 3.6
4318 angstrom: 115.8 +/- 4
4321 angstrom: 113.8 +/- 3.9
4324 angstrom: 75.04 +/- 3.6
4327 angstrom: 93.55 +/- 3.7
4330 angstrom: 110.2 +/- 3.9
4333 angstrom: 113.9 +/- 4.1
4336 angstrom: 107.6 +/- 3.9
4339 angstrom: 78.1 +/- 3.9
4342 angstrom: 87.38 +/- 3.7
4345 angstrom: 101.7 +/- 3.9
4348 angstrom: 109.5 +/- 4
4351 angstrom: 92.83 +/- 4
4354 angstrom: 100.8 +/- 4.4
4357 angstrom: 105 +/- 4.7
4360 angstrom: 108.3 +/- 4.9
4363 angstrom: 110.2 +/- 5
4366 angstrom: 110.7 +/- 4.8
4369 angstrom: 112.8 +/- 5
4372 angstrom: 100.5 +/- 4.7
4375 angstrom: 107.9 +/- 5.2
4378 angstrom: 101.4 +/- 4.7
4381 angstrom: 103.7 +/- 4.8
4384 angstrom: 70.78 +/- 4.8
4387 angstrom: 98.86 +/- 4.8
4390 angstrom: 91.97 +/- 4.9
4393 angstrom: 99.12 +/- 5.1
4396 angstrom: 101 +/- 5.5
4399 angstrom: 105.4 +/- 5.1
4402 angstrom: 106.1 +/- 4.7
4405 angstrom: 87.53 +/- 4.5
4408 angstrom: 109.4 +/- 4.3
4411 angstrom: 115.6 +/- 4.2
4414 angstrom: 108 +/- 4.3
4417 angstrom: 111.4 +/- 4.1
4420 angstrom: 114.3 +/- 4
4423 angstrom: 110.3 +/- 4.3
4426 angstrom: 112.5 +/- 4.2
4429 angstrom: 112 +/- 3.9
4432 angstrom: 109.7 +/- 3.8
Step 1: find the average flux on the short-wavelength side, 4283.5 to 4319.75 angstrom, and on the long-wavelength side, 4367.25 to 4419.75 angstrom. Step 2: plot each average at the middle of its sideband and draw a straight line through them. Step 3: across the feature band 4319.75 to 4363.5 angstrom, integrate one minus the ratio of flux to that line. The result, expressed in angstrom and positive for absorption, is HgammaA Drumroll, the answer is -3.8 angstrom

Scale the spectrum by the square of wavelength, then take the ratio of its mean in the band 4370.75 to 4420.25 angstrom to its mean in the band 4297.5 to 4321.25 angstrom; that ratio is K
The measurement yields 1.3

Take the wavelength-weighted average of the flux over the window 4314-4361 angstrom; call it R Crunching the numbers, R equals 101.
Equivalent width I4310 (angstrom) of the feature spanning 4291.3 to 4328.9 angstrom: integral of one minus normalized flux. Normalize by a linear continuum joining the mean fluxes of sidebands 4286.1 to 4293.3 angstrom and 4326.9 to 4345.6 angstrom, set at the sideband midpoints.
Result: 2.7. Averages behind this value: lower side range 87.5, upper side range 99.2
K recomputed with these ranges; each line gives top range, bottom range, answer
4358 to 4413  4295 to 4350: 1.15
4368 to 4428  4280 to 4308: 1.29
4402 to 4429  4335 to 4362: 1.13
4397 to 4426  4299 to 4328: 1.32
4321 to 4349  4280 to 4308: 1.18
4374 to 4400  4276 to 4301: 1.13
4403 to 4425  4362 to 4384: 1.06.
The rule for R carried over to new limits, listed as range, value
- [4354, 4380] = 107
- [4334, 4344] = 92.7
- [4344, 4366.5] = 105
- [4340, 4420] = 102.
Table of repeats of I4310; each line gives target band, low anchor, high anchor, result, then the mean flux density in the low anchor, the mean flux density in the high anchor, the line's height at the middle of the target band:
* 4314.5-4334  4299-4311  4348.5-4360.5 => -5.0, 69.7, 102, 82.2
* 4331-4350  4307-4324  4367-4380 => -0.6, 90.4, 106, 97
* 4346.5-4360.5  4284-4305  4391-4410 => -1.4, 83.2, 102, 93.4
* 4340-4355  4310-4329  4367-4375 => 0.6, 94.8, 107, 102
